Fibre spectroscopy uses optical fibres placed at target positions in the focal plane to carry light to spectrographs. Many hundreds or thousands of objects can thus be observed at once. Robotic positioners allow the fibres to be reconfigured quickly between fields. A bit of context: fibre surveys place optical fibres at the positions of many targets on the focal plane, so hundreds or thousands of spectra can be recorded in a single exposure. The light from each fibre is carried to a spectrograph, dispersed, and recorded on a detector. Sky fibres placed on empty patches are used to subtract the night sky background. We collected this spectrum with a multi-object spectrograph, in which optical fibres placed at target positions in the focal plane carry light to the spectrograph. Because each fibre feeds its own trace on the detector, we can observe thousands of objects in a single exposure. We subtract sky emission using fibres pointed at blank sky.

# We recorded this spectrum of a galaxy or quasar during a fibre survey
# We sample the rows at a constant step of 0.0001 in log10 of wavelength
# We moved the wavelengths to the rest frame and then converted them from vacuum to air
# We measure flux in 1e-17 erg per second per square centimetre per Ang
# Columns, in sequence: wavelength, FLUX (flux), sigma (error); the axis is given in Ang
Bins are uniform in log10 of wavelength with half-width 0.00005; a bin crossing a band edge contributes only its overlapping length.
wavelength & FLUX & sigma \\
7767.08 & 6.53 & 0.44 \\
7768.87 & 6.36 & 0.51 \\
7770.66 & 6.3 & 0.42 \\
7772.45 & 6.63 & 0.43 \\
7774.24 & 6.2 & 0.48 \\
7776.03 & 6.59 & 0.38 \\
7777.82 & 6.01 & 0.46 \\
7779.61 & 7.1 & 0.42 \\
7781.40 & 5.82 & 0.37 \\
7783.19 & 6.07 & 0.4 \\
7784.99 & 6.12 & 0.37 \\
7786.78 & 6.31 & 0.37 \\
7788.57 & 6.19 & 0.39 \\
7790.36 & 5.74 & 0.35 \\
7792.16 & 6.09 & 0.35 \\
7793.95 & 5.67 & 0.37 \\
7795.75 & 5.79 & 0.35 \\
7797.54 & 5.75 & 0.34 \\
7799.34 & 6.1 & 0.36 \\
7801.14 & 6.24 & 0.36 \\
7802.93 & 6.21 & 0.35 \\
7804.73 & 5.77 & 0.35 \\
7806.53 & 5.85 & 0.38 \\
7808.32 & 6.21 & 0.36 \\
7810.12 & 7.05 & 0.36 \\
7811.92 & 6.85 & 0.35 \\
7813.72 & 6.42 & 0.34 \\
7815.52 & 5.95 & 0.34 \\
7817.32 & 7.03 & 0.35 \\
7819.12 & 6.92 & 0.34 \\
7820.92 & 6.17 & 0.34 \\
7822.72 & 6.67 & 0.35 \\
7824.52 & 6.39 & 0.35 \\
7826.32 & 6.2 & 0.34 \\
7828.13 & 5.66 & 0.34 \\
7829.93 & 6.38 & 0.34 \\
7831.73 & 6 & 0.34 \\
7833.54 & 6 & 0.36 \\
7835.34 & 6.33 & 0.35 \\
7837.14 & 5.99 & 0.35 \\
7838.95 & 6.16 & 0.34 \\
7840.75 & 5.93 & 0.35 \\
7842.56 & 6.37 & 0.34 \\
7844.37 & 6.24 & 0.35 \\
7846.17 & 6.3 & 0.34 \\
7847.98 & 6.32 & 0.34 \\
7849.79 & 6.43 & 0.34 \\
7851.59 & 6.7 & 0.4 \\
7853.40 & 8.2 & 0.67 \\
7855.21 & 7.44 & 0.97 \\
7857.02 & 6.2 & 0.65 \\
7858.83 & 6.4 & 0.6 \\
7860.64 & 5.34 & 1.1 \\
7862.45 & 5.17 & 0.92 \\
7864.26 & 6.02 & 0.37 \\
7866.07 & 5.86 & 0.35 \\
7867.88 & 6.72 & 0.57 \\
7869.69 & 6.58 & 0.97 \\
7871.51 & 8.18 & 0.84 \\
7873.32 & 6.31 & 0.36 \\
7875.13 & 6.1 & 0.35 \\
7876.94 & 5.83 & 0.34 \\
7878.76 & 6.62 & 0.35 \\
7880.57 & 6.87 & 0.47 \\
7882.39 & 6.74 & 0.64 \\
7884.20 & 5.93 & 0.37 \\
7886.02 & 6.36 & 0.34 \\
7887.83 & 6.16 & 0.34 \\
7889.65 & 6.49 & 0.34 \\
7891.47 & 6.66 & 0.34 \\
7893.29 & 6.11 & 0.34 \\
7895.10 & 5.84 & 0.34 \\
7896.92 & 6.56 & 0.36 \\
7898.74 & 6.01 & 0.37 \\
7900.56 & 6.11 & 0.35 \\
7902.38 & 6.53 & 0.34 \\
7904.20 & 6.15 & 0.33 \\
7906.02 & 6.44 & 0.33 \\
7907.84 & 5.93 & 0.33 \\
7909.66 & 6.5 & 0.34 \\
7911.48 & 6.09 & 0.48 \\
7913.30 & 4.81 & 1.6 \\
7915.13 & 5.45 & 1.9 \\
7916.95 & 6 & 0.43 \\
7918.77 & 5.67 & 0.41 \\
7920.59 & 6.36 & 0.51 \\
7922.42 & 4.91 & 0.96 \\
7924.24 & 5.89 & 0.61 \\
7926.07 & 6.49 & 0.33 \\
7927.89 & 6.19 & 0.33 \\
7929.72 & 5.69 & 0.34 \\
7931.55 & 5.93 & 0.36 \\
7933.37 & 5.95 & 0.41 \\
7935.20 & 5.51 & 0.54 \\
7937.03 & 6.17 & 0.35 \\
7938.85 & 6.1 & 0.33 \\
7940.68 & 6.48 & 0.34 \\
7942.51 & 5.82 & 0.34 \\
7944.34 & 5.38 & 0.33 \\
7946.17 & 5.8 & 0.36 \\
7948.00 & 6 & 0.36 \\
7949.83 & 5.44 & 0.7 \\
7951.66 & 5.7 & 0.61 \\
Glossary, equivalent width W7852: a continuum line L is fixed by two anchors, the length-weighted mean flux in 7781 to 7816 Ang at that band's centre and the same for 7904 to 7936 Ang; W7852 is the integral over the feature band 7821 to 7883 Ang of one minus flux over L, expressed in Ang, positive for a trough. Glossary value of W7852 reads -3.67 Ang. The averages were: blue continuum 6.12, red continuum 5.88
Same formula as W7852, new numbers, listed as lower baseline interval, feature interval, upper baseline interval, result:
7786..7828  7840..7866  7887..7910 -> -0.4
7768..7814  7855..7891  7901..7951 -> -1.9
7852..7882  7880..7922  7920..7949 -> 0.4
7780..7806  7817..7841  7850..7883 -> 0.0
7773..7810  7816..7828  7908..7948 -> -0.8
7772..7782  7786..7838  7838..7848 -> 0.8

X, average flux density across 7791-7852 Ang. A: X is 6.23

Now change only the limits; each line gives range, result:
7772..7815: 6.19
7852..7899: 6.42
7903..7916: 5.92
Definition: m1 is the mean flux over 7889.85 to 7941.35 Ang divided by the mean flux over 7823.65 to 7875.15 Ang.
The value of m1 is 0.95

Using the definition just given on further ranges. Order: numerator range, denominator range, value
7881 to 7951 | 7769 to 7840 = 0.97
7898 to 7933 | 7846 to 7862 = 0.91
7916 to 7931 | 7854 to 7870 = 0.95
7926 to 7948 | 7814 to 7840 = 0.95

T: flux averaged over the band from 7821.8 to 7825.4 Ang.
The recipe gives 6.53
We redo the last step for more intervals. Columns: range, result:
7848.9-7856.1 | 7.2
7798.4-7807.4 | 6.03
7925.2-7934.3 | 6.05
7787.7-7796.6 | 5.89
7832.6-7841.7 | 6.08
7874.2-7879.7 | 6.19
